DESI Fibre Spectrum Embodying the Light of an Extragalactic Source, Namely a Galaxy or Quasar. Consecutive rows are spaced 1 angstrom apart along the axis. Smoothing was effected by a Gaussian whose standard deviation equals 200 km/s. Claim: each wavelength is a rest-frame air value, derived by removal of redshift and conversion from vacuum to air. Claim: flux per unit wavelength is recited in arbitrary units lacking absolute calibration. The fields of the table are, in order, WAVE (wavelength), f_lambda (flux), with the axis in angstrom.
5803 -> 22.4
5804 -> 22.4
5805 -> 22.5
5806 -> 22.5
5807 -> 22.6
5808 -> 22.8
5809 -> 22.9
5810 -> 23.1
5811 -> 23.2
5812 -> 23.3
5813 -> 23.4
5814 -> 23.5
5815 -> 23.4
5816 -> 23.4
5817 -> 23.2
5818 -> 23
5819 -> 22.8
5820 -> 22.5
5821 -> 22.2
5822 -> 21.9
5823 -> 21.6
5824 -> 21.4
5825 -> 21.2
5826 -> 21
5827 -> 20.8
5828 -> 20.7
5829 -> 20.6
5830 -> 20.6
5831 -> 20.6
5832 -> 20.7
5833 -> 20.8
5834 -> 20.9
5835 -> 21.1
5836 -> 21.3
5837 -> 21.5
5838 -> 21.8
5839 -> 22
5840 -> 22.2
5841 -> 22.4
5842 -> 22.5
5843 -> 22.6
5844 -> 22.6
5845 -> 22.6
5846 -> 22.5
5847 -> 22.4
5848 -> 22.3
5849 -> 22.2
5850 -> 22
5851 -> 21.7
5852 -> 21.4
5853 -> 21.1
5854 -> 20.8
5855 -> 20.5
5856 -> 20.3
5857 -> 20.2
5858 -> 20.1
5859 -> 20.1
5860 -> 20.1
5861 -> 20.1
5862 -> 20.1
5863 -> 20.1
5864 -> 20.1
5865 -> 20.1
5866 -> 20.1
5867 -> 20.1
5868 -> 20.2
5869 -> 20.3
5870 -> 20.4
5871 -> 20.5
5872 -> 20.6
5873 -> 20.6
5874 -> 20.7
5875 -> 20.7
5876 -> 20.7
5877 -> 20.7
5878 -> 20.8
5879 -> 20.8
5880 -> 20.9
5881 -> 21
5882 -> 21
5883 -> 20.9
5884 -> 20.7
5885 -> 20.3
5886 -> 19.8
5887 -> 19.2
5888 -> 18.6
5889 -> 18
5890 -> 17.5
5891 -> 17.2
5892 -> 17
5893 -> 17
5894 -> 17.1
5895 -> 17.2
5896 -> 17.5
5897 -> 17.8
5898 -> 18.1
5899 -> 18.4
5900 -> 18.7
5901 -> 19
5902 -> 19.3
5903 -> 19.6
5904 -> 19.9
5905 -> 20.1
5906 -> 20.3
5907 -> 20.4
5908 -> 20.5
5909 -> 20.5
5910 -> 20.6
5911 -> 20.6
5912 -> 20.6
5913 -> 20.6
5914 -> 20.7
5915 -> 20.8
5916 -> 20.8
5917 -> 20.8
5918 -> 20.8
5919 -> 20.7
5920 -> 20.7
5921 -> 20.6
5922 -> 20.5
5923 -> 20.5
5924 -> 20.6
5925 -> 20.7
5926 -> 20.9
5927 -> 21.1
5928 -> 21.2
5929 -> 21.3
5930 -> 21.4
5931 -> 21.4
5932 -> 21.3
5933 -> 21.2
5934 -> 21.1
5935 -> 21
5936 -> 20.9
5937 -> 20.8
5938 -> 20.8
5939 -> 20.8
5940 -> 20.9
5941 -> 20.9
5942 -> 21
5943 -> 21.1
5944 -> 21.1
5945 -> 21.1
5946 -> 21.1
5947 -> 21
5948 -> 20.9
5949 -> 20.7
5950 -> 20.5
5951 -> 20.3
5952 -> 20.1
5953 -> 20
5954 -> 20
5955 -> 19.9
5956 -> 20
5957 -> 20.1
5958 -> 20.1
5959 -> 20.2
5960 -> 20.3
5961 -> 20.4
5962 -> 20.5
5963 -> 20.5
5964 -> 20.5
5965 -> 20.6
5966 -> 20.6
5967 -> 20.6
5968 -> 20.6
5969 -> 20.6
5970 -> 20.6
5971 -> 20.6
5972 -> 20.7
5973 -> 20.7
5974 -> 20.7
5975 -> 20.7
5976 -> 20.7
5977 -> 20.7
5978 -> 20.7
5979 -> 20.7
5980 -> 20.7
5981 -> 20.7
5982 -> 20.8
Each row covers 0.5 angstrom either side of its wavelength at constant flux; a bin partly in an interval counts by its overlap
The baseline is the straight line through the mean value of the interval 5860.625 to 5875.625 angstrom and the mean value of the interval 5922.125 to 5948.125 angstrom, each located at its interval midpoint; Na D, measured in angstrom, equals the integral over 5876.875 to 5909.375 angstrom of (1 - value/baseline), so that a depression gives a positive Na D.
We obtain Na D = 2.1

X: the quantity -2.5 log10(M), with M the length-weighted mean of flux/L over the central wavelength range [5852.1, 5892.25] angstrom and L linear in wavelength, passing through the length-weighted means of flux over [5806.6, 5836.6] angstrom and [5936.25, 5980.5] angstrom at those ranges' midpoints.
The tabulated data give 0.07 mag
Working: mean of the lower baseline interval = 22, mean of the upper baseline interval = 20.6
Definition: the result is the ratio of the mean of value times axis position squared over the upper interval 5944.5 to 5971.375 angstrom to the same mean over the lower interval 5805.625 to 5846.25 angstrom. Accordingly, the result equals 0.97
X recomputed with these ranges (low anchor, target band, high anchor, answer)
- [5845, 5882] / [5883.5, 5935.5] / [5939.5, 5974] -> 0.04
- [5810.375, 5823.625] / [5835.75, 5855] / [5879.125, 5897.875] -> -0.04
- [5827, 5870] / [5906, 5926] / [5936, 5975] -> 0.01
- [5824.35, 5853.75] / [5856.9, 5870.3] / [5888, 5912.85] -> 0.02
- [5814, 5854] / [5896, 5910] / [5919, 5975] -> 0.09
